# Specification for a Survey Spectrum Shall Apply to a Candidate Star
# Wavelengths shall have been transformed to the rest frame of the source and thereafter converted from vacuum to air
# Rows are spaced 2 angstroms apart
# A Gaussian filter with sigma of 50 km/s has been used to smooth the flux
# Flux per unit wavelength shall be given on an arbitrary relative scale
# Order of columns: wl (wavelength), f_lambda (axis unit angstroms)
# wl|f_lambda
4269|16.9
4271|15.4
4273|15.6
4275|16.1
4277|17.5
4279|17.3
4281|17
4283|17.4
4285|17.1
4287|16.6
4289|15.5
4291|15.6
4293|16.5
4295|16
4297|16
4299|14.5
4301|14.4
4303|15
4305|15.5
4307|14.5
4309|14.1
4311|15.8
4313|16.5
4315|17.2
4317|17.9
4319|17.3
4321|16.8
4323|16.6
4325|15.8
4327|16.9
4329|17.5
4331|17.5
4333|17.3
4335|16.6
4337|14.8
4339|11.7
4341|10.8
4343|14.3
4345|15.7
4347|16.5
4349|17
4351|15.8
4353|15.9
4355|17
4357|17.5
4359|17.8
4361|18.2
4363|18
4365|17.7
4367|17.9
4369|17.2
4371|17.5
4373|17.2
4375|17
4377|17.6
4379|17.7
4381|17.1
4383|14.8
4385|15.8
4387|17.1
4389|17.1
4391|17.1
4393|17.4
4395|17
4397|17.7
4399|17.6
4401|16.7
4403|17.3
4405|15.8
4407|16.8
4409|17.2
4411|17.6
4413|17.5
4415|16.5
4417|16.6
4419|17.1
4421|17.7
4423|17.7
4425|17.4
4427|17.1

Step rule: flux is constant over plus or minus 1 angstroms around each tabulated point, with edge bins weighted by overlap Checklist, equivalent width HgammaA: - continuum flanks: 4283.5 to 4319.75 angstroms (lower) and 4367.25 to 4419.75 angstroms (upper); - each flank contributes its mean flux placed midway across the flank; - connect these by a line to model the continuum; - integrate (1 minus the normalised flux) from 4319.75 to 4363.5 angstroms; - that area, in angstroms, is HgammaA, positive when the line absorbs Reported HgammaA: 0.6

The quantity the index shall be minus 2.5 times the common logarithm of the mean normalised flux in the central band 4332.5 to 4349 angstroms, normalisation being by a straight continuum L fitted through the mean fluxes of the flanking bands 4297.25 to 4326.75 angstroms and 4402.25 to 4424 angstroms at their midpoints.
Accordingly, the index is 0.10 mag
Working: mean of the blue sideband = 15.9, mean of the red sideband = 17.1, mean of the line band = 14.8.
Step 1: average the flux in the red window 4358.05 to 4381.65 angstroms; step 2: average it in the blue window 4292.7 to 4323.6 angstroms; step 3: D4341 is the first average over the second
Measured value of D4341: 1.1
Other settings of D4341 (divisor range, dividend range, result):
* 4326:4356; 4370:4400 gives 1.09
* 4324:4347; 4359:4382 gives 1.14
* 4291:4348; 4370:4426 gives 1.09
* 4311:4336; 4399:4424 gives 1.01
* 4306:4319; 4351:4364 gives 1.07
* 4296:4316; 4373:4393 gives 1.10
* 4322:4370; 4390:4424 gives 1.05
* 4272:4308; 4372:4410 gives 1.06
